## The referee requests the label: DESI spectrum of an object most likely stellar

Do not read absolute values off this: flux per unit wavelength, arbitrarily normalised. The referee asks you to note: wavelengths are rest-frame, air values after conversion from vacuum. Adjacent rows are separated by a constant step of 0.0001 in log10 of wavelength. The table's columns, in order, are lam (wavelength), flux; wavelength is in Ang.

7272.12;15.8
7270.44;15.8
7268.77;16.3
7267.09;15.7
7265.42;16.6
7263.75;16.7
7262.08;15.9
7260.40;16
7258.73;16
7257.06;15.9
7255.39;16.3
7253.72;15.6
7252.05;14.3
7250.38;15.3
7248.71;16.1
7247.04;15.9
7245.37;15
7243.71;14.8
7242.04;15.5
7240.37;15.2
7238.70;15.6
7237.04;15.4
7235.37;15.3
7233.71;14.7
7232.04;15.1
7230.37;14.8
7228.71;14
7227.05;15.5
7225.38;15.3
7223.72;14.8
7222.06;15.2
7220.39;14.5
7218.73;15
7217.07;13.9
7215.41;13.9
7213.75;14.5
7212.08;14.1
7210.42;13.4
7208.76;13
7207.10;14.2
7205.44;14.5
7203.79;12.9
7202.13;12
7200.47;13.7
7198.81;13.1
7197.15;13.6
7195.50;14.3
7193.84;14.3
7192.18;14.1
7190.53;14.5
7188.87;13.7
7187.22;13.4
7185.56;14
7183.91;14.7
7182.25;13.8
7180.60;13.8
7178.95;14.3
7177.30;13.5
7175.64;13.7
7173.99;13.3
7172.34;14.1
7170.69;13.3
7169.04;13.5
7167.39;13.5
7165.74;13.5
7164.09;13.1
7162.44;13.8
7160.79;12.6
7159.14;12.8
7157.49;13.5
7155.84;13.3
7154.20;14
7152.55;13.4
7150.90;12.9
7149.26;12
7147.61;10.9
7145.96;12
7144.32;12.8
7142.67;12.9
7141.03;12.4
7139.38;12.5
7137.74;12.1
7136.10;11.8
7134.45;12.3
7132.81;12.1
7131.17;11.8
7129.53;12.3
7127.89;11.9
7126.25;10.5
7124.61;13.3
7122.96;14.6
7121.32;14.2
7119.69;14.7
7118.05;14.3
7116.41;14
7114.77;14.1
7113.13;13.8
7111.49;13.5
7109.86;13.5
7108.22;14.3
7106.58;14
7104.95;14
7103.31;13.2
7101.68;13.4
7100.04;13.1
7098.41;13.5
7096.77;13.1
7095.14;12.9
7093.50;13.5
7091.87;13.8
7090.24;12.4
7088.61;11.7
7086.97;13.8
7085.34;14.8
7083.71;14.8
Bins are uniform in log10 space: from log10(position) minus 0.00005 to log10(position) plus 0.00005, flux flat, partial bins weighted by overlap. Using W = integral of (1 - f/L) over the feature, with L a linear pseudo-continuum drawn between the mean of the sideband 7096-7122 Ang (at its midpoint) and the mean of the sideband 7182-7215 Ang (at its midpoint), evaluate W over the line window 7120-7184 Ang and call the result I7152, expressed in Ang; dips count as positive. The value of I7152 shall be 3.7 Ang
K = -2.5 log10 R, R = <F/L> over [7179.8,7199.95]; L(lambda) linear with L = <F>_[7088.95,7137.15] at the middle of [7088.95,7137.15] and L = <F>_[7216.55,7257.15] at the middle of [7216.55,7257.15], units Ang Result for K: 0.04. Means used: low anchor 13.2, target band 13.9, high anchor 15.2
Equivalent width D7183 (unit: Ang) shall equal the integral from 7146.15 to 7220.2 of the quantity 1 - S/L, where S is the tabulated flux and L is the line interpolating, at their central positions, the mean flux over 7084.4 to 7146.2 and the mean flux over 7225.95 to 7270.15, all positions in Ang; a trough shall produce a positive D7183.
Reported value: 4.06 Ang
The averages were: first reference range 13.1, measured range 13.6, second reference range 15.5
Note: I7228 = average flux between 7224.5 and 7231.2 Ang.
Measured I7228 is 14.9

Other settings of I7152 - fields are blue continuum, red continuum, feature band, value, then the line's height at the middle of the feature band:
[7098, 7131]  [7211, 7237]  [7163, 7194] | 0.9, 14.2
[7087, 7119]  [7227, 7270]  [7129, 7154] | 3.0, 14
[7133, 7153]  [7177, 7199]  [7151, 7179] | -0.7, 13.1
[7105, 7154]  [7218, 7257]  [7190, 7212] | 1.2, 14.4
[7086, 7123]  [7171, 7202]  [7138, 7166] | 1.9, 13.7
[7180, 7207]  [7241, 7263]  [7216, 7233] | -0.1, 14.7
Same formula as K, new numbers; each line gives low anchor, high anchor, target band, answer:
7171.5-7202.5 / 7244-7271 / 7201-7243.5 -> 0.025 mag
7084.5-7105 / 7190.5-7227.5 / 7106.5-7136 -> 0.020 mag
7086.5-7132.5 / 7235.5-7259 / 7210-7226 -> 0.040 mag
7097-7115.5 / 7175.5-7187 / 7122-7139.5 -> 0.121 mag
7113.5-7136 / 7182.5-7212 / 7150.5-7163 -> 0.006 mag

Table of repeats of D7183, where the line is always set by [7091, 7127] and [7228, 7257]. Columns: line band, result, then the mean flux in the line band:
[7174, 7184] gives 0.42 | 13.9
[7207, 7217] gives 0.71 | 13.8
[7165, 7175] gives 0.57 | 13.5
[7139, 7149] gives 1.29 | 12.2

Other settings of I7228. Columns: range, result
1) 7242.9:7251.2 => 15.4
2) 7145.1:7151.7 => 12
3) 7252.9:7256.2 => 16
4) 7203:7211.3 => 13.6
